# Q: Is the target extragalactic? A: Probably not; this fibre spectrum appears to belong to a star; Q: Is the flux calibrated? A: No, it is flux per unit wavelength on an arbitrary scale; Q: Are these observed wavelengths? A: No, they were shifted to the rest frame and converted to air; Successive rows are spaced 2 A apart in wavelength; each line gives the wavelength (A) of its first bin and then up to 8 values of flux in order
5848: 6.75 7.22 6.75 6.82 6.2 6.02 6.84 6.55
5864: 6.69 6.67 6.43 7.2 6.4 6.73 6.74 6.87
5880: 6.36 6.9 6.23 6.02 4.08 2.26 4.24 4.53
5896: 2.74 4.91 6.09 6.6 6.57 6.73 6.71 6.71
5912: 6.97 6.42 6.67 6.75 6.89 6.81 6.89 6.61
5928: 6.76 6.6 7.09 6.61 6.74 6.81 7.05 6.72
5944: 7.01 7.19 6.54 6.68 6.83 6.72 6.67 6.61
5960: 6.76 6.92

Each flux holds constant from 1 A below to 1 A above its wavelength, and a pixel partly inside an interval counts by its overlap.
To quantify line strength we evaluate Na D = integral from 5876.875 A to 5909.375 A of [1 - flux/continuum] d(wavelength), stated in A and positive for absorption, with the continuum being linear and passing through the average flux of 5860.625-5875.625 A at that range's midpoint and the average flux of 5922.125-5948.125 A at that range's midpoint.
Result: 5.9 A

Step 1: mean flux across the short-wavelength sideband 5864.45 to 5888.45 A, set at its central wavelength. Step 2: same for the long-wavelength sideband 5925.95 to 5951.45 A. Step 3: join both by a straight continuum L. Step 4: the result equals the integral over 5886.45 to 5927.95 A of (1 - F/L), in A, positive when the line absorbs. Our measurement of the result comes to 5.0 A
